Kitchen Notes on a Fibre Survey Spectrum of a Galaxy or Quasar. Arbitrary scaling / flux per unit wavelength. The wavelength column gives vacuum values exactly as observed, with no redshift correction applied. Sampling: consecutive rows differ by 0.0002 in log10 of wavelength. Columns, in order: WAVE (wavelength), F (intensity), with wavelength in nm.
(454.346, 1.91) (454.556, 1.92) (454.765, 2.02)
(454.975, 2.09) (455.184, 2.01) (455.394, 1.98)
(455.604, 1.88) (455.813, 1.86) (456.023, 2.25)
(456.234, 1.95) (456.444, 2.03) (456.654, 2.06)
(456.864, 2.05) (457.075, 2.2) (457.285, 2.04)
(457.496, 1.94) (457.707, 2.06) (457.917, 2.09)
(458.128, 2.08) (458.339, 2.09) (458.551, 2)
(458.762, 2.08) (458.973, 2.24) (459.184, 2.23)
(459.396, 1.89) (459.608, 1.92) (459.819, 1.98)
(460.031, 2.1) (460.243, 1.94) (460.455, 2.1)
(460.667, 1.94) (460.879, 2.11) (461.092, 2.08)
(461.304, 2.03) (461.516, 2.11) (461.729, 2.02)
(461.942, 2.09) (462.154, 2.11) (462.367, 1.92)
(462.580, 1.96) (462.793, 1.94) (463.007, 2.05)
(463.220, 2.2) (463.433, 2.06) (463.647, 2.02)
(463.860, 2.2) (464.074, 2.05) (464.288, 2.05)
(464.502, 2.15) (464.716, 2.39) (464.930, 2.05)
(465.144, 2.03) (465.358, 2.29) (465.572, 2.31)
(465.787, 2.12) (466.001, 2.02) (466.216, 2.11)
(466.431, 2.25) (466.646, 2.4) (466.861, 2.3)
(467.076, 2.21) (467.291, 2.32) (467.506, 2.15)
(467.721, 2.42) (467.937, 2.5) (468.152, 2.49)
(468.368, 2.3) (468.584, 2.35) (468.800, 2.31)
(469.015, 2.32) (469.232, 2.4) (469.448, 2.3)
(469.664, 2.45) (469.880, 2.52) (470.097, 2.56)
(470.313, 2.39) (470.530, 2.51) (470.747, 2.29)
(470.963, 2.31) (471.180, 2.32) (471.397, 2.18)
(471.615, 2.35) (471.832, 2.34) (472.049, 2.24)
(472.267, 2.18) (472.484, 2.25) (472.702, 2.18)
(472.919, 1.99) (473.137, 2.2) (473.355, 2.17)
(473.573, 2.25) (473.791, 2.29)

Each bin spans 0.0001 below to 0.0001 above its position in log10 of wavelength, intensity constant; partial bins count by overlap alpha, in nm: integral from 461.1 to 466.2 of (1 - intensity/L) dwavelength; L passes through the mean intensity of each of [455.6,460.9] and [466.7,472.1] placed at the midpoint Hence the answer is 0.23 nm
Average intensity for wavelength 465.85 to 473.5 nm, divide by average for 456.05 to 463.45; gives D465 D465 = 1.1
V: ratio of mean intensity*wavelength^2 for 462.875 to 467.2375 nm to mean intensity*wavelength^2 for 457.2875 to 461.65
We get 1.08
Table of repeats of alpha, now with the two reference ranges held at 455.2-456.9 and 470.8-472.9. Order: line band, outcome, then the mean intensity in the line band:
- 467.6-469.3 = -0.14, 2.38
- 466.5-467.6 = -0.05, 2.28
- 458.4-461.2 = 0.02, 2.05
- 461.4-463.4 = 0.06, 2.05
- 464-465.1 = 0.00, 2.13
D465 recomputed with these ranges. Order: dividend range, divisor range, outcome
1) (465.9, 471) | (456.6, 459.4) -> 1.12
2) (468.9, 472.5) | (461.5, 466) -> 1.12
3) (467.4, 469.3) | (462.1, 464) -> 1.15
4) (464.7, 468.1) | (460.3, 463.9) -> 1.09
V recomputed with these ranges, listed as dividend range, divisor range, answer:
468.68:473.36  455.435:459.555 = 1.19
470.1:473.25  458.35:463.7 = 1.16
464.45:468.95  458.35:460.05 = 1.14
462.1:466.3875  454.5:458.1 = 1.07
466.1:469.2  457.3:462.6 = 1.17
